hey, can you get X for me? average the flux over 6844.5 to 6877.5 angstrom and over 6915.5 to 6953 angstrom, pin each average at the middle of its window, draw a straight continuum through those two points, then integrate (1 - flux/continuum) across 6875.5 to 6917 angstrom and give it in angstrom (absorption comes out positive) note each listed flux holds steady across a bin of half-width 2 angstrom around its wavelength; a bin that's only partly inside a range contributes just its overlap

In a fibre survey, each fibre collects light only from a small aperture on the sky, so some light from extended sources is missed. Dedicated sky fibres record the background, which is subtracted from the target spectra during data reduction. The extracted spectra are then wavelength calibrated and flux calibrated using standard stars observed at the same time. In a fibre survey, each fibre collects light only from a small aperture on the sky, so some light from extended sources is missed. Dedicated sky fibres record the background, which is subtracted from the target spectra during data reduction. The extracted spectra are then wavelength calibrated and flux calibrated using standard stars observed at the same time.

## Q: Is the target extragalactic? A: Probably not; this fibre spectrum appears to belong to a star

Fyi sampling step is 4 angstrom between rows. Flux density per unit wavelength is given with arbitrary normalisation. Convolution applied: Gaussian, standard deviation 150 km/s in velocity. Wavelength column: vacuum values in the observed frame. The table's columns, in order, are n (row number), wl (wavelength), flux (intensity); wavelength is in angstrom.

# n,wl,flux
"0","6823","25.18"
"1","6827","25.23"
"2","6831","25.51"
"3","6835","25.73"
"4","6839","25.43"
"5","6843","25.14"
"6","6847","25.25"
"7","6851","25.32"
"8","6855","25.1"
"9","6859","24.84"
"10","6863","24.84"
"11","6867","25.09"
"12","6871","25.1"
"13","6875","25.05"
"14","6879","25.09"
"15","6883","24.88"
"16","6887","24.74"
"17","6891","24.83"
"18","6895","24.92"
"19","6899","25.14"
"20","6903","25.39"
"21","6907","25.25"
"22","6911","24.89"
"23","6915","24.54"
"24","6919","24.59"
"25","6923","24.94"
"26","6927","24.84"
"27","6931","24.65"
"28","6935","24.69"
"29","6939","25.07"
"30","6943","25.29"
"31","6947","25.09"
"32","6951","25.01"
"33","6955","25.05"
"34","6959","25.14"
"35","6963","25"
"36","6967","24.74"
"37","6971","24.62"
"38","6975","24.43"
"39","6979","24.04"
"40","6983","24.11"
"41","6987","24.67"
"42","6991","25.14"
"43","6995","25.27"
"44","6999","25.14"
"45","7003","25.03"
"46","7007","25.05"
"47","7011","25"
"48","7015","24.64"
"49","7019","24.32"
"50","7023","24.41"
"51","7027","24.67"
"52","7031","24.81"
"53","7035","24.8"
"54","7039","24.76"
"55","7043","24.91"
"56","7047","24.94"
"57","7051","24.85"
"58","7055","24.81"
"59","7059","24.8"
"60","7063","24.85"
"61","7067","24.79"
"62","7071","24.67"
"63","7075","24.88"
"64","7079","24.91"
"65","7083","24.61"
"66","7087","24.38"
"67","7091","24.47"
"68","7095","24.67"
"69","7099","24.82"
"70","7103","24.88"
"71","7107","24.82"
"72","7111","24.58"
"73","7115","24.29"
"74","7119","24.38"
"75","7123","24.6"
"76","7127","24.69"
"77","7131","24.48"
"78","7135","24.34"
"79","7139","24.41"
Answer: 0.0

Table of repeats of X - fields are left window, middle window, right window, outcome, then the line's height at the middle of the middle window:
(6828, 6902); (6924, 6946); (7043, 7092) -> 0.1 angstrom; 25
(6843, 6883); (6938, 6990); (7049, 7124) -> 0.2 angstrom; 24.9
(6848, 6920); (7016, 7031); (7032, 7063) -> 0.2 angstrom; 24.9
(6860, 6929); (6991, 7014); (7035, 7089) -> -0.2 angstrom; 24.8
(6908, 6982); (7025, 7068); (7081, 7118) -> -0.2 angstrom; 24.7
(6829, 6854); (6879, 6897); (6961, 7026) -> 0.2 angstrom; 25.2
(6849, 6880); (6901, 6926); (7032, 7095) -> 0.1 angstrom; 25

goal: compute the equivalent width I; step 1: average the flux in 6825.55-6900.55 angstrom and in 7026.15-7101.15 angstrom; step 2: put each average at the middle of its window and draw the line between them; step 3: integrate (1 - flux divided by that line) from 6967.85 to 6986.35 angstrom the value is 0.4 angstrom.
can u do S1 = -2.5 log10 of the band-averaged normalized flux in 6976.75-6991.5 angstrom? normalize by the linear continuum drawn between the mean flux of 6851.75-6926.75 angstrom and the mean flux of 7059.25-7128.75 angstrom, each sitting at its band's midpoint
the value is 0.018 mag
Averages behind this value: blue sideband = 25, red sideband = 24.7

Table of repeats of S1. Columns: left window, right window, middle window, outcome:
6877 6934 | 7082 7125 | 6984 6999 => -0.009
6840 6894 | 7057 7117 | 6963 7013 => 0.003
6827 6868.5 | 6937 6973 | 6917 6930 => 0.013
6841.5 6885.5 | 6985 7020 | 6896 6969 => 0.002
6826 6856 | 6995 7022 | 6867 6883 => 0.009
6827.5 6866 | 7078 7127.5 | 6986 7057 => -0.002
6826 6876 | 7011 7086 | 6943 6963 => -0.005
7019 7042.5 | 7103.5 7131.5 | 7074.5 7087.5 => -0.004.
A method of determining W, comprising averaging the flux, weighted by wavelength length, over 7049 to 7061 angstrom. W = 24.8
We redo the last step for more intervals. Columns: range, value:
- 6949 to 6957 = 25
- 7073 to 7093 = 24.6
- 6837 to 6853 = 25.3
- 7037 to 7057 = 24.9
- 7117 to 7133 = 24.5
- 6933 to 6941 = 24.9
